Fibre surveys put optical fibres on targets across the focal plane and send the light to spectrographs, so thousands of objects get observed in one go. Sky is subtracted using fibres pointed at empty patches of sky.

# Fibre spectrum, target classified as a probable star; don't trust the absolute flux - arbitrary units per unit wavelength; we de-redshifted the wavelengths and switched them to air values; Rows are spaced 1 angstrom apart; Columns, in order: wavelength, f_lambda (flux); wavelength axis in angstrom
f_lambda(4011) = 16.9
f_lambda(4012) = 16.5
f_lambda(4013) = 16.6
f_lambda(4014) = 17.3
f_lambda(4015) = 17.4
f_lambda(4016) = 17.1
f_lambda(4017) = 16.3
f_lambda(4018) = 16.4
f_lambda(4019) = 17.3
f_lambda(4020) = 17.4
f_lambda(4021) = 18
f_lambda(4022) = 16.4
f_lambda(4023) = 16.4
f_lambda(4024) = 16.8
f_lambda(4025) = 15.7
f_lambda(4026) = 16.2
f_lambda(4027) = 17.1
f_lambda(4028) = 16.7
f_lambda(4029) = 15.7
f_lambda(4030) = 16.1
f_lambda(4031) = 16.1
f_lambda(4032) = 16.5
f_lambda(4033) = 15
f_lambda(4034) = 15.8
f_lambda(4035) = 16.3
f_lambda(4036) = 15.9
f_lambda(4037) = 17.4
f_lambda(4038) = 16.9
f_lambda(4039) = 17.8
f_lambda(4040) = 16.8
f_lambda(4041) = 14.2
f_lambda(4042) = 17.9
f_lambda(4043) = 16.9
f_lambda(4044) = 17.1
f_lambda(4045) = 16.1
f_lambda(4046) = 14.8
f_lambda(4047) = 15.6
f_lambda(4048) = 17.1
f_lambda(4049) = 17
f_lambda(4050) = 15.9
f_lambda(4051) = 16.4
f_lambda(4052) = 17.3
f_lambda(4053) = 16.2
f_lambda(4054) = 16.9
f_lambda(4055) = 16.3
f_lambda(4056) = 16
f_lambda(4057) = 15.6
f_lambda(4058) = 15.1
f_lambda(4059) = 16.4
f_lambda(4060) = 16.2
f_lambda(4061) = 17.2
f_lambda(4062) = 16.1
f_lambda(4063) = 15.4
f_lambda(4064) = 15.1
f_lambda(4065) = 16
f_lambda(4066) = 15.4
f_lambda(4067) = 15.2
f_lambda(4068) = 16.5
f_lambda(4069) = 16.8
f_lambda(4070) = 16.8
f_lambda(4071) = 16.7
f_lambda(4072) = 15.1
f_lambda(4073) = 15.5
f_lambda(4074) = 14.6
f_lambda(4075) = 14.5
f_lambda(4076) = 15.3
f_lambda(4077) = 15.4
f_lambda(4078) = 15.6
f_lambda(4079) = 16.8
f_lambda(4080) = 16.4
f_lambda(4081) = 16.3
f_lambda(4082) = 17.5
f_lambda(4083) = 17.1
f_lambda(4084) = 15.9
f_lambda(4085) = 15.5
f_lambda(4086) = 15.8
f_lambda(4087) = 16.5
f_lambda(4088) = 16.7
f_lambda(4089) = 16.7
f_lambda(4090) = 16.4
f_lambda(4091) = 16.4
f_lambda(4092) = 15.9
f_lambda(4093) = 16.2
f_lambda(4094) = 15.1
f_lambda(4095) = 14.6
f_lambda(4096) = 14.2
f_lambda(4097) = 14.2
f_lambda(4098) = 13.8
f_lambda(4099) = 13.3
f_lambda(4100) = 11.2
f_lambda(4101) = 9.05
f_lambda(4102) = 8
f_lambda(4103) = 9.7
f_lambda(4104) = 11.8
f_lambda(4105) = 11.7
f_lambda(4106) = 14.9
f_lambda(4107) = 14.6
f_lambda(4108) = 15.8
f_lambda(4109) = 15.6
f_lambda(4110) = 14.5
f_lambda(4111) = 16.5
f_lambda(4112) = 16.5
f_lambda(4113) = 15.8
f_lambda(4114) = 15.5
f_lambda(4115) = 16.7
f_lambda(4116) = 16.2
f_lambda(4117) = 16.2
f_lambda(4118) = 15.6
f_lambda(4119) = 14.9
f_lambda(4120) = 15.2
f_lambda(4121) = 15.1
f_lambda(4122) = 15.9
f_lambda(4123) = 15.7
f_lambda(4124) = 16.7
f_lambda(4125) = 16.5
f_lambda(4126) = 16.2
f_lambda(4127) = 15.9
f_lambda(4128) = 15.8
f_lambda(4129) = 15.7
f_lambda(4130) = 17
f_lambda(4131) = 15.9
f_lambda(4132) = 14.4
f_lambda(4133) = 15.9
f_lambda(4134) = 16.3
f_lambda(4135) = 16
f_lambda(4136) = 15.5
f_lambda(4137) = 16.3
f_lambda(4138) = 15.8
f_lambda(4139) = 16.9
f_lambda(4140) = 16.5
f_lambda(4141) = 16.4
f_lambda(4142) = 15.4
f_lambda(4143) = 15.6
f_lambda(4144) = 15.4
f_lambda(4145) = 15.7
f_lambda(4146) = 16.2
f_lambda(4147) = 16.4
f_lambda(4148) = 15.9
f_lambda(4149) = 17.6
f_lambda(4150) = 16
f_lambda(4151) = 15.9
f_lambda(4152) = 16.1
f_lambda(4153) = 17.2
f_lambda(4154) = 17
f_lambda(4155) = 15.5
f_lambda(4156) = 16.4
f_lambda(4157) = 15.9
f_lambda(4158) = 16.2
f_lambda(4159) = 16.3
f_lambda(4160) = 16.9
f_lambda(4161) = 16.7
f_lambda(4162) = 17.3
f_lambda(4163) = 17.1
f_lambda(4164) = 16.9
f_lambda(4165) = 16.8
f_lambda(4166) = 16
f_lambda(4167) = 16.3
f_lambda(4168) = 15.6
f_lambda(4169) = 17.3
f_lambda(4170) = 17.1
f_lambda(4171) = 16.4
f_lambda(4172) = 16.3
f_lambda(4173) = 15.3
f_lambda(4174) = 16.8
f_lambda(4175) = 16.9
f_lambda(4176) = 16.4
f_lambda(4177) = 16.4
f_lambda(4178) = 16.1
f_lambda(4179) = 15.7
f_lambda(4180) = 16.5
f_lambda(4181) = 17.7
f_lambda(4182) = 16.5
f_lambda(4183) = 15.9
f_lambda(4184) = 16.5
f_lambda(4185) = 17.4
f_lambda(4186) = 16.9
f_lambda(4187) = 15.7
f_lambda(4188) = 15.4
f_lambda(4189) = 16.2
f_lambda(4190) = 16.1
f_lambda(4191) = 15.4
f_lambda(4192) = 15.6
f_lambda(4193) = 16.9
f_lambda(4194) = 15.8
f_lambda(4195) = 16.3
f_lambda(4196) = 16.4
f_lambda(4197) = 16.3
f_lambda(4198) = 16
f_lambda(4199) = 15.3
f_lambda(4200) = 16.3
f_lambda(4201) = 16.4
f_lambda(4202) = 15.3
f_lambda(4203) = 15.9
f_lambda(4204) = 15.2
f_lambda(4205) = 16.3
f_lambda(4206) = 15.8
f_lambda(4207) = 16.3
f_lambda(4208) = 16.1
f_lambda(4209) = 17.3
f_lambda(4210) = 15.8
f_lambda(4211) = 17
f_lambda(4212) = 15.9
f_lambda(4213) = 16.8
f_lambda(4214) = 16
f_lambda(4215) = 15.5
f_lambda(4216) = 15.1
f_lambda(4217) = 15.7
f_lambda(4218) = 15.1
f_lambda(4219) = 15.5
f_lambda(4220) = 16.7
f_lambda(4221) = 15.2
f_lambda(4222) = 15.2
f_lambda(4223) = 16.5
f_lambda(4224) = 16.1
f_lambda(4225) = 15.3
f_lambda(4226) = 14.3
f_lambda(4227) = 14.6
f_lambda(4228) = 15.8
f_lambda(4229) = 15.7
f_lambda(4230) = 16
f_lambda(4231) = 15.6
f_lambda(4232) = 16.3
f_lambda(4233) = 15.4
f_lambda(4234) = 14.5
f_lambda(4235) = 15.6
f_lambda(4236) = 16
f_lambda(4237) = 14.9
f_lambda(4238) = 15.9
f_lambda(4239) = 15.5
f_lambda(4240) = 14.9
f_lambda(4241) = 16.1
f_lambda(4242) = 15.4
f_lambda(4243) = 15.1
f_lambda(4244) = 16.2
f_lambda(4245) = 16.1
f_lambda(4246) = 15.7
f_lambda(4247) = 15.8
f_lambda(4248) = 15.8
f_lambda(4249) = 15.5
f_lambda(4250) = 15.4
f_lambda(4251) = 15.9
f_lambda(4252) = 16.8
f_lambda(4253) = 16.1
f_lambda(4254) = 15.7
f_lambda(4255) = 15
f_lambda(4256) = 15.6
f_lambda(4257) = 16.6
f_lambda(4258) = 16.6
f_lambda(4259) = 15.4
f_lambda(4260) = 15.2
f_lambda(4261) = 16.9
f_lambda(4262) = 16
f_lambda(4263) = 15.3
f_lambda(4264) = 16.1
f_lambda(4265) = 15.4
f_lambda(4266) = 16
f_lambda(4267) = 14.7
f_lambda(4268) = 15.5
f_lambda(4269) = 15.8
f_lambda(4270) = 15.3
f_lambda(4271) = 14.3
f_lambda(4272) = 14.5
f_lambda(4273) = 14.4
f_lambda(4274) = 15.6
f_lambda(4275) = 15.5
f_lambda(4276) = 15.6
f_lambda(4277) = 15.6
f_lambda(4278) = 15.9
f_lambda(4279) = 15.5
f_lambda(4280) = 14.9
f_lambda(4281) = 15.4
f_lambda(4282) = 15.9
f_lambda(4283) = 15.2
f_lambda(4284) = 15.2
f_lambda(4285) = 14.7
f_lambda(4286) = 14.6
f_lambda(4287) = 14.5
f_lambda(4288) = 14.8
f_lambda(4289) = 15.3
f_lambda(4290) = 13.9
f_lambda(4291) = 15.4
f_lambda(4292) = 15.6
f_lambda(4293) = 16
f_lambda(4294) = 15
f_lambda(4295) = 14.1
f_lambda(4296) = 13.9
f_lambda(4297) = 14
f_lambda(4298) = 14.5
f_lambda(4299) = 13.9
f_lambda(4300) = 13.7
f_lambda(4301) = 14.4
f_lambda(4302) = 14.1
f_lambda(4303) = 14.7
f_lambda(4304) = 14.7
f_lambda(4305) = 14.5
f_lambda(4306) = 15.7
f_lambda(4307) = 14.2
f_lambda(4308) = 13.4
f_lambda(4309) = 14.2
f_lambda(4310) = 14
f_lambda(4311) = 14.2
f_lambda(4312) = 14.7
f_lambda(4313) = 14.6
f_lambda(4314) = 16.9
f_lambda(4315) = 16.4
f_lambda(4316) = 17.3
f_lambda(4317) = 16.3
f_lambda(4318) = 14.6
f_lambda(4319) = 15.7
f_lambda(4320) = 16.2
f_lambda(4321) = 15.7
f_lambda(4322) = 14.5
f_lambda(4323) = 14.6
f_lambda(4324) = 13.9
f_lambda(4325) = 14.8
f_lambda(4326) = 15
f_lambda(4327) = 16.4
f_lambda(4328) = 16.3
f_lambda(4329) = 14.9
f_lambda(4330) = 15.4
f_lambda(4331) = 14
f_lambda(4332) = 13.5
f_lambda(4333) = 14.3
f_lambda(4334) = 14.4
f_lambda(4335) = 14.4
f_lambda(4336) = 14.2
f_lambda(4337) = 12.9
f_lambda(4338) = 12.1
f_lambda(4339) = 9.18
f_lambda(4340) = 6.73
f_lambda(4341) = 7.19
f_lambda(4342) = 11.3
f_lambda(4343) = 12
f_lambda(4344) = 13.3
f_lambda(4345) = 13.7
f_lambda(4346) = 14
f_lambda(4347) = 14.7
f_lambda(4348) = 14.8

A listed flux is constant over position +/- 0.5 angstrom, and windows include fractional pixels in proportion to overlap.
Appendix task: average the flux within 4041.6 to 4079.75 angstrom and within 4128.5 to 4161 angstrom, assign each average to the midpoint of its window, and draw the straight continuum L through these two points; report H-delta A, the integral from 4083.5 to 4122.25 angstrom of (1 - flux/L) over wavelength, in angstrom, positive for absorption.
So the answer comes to 3.3 angstrom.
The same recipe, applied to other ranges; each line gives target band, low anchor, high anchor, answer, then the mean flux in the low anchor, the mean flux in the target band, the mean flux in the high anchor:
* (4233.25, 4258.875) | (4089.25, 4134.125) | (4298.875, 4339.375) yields -1.72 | 14.9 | 15.7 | 14.6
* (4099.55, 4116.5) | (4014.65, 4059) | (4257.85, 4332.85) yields 2.42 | 16.4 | 13.8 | 15.1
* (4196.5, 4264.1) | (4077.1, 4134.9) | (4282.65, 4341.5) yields -4.90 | 15.2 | 15.8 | 14.4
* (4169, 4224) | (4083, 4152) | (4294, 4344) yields -4.79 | 15.3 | 16.1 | 14.1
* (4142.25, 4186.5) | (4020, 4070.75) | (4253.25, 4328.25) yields -1.90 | 16.3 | 16.4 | 15.2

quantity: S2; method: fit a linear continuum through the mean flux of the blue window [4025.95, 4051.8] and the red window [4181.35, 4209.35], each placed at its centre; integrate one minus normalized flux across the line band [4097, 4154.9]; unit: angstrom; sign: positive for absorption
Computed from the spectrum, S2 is 3.5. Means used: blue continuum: 16.4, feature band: 15.3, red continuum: 16.1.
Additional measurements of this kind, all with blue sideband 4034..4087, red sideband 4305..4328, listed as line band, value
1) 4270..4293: 0.26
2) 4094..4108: 2.97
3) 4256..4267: -0.36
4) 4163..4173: -0.47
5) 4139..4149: -0.15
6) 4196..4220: -0.60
